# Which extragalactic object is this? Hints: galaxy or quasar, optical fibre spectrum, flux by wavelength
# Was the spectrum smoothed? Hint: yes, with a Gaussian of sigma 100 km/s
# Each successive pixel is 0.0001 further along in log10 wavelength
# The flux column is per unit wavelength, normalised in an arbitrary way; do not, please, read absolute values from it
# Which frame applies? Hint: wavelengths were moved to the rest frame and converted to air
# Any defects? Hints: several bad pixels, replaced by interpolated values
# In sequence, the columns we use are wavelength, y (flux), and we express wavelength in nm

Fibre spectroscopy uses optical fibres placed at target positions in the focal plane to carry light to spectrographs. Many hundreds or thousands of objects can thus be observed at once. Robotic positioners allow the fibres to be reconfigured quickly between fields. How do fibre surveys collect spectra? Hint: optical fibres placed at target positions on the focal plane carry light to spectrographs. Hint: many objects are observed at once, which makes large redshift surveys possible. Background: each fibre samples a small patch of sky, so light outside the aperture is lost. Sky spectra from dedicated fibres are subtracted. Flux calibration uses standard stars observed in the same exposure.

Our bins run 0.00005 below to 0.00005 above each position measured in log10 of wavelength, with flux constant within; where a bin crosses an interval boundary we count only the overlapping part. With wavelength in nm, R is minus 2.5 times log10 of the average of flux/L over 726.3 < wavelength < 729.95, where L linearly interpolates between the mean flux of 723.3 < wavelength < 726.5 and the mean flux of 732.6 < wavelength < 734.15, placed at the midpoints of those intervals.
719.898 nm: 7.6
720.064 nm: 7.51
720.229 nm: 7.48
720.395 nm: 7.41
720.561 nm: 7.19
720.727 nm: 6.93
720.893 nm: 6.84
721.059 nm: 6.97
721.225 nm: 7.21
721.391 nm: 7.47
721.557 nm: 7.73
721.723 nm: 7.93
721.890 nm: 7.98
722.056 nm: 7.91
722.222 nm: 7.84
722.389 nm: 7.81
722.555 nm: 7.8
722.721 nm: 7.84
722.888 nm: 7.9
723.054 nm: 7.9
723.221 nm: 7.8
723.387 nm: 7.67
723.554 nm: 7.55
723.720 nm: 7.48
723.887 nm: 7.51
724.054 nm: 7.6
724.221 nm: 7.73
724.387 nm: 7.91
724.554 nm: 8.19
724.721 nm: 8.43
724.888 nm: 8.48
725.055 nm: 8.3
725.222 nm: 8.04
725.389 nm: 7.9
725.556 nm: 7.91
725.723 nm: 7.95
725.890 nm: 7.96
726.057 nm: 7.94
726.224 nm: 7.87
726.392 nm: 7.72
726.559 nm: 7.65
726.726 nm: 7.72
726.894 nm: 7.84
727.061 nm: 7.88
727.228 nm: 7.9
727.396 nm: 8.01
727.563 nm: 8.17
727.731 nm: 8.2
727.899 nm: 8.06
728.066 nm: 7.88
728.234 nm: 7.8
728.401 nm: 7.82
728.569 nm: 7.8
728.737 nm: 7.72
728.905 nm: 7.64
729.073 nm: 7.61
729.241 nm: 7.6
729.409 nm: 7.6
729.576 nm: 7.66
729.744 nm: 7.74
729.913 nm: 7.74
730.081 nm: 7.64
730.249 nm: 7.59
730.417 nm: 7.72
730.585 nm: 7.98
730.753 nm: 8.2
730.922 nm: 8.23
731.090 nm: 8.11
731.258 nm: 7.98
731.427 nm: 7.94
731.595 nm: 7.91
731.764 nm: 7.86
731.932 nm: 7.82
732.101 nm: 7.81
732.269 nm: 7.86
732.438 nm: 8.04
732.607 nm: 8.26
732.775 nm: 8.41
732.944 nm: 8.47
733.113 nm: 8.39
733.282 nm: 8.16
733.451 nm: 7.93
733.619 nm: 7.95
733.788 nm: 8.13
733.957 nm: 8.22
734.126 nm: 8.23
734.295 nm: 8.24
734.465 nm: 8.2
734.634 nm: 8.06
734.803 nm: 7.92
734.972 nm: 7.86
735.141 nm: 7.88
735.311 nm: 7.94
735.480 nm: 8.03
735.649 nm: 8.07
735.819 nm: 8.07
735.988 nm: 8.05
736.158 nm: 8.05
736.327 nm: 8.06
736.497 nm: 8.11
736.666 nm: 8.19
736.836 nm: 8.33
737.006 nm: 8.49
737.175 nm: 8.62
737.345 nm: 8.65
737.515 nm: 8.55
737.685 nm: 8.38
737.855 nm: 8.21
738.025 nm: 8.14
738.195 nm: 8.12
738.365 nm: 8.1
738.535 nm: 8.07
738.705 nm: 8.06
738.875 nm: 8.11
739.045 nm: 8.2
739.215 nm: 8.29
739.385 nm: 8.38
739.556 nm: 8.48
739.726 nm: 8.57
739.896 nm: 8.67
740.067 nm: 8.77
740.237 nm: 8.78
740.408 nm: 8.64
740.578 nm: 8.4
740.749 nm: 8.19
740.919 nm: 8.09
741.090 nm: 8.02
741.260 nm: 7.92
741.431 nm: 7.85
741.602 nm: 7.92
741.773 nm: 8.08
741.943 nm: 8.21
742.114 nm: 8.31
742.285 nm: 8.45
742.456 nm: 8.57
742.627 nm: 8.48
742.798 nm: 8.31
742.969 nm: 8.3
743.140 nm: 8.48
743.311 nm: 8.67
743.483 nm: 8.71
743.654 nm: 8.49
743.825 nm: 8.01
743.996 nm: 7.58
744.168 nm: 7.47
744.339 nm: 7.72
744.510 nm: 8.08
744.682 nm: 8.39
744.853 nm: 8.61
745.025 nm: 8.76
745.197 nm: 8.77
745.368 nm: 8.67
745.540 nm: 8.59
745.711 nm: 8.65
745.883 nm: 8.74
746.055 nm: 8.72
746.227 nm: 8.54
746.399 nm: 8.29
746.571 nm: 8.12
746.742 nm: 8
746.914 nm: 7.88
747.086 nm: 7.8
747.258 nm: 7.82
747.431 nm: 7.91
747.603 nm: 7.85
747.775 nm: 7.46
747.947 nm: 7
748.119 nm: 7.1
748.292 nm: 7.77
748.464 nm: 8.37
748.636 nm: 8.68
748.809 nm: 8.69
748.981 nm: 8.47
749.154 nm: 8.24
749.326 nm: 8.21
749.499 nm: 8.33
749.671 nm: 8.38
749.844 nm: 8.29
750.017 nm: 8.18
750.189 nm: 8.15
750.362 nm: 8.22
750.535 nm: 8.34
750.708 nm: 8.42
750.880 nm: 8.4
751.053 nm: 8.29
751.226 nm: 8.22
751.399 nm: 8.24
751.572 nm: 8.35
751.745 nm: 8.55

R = 0.029 mag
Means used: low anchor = 7.9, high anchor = 8.22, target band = 7.81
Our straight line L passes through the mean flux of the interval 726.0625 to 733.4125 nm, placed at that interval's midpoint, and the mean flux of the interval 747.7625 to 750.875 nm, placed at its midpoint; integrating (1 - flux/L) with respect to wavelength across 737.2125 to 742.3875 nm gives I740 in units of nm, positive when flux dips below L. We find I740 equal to -0.17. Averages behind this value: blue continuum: 7.91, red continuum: 8.15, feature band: 8.29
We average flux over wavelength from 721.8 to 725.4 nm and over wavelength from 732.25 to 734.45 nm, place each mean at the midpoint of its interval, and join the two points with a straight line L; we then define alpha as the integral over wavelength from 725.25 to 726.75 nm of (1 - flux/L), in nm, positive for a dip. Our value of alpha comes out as 0.02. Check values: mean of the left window 7.89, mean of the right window 8.18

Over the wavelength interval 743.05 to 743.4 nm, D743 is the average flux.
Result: 8.56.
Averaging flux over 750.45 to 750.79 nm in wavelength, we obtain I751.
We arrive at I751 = 8.38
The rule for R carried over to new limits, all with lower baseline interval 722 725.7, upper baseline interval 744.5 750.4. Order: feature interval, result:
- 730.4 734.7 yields -0.01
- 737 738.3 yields -0.04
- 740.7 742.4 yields 0.00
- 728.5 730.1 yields 0.04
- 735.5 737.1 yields -0.01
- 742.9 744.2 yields -0.01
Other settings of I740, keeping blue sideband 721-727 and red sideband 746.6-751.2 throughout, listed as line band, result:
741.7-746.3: -0.20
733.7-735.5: -0.03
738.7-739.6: -0.03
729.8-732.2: 0.00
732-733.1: -0.03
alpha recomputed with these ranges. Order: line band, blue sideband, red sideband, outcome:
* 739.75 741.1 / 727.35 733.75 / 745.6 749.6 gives -0.073 nm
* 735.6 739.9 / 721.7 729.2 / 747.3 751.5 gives -0.138 nm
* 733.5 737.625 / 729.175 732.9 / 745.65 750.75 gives -0.100 nm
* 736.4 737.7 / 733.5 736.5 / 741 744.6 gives -0.052 nm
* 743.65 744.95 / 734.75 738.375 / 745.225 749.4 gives 0.023 nm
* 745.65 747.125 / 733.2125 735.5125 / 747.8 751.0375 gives -0.030 nm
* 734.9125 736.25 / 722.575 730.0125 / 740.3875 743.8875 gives 0.018 nm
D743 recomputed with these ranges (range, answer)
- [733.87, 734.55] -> 8.21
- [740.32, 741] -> 8.33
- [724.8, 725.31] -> 8.27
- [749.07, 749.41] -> 8.24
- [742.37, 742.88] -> 8.45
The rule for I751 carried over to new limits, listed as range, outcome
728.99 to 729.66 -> 7.63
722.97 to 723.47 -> 7.8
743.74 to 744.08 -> 7.8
